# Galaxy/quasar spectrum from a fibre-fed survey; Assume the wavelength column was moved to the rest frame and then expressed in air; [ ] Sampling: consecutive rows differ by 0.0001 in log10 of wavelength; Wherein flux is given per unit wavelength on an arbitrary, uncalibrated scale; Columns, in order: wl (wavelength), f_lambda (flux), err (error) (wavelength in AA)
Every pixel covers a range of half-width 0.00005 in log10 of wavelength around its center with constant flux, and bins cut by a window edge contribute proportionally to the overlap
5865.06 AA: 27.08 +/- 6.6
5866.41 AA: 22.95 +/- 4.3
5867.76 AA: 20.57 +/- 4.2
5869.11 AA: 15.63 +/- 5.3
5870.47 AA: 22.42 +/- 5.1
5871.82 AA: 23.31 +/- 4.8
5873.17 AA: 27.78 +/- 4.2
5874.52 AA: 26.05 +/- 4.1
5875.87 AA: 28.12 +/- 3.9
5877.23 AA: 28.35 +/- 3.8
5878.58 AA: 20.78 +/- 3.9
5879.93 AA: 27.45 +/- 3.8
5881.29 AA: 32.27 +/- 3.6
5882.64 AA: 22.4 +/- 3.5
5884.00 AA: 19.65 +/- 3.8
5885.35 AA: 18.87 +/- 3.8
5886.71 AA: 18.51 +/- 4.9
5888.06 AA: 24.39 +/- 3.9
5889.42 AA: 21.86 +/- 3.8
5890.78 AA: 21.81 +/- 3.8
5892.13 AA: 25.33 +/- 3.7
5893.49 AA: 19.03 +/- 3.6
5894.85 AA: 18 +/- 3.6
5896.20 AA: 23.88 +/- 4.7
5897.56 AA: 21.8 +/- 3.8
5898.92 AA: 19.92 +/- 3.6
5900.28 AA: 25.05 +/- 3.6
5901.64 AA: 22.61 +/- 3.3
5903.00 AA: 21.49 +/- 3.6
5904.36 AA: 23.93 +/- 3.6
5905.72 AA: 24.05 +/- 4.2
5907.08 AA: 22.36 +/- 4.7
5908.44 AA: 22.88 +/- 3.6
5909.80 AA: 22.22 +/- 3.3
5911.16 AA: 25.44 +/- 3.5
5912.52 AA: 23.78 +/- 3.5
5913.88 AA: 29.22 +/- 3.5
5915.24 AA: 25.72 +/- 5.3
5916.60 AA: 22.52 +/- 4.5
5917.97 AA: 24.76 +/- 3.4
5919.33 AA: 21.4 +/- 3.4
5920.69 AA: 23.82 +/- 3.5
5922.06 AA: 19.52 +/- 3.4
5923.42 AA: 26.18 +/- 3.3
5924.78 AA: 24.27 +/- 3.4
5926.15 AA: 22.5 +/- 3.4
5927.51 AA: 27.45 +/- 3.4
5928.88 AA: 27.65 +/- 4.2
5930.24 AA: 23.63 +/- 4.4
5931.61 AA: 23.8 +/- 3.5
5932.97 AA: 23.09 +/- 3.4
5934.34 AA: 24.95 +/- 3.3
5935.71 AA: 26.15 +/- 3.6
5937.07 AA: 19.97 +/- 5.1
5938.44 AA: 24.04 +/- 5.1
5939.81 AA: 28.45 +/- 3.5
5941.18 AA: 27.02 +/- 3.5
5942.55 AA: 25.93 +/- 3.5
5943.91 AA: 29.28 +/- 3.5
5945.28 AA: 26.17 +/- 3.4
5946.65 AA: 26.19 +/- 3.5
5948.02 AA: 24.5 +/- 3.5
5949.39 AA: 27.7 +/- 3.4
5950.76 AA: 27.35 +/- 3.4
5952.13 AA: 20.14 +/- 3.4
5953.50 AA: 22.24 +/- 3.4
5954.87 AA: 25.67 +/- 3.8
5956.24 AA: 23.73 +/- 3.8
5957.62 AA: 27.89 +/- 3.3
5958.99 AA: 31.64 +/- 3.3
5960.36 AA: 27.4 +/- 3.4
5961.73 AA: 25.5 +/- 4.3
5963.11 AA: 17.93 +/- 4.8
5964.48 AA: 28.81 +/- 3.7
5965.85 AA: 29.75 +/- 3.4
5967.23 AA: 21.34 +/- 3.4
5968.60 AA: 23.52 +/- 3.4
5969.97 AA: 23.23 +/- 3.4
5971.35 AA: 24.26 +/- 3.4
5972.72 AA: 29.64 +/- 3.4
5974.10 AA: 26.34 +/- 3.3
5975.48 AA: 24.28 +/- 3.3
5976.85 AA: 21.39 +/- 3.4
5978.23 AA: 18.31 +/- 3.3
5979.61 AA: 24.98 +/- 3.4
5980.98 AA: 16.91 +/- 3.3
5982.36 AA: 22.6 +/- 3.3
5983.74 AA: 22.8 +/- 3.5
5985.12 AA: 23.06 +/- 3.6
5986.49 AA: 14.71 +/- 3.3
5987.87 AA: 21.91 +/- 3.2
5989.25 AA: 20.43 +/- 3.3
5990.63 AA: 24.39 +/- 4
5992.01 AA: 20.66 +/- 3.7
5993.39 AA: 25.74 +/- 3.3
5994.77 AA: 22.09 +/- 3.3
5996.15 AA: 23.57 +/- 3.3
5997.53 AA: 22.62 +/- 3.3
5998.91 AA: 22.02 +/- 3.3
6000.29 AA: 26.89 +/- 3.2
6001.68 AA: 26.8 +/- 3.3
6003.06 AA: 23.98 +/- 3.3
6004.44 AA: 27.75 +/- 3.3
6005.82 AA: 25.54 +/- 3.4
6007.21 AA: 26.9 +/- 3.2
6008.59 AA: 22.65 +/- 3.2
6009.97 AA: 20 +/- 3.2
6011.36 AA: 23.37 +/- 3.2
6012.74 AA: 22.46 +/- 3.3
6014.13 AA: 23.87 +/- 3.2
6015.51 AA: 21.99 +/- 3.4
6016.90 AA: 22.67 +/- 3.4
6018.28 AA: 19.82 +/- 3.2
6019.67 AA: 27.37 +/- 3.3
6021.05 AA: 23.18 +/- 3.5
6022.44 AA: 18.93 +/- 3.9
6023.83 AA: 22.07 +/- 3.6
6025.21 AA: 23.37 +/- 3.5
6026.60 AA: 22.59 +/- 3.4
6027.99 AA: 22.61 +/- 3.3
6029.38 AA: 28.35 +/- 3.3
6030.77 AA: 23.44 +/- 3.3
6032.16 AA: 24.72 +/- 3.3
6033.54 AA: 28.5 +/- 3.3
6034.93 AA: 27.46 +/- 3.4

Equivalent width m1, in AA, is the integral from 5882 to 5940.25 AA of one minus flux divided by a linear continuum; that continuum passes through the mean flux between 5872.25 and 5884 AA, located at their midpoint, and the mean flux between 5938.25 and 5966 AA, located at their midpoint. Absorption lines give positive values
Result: 6.5 AA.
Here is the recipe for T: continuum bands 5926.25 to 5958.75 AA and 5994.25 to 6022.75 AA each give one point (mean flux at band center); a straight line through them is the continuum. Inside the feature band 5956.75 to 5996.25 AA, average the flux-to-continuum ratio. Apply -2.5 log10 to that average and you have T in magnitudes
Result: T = 0.04 mag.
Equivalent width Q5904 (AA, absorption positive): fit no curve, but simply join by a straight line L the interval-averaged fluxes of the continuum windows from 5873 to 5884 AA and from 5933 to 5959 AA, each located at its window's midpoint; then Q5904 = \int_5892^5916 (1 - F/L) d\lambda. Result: 2.6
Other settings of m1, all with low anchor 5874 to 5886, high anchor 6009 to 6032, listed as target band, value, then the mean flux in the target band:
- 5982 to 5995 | 0.86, 21.8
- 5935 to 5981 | -2.42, 25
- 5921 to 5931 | -0.08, 24.4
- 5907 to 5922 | 0.31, 23.9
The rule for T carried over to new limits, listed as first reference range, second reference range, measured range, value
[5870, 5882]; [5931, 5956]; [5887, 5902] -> 0.18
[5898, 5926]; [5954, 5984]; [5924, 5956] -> -0.05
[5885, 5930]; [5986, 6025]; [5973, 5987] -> 0.06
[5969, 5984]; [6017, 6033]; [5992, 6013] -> -0.04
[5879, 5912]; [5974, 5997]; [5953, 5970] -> -0.15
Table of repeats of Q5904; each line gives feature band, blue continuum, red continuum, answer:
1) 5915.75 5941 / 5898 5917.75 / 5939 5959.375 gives 0.72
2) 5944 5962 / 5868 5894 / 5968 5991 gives -2.58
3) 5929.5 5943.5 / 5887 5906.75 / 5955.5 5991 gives -1.08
